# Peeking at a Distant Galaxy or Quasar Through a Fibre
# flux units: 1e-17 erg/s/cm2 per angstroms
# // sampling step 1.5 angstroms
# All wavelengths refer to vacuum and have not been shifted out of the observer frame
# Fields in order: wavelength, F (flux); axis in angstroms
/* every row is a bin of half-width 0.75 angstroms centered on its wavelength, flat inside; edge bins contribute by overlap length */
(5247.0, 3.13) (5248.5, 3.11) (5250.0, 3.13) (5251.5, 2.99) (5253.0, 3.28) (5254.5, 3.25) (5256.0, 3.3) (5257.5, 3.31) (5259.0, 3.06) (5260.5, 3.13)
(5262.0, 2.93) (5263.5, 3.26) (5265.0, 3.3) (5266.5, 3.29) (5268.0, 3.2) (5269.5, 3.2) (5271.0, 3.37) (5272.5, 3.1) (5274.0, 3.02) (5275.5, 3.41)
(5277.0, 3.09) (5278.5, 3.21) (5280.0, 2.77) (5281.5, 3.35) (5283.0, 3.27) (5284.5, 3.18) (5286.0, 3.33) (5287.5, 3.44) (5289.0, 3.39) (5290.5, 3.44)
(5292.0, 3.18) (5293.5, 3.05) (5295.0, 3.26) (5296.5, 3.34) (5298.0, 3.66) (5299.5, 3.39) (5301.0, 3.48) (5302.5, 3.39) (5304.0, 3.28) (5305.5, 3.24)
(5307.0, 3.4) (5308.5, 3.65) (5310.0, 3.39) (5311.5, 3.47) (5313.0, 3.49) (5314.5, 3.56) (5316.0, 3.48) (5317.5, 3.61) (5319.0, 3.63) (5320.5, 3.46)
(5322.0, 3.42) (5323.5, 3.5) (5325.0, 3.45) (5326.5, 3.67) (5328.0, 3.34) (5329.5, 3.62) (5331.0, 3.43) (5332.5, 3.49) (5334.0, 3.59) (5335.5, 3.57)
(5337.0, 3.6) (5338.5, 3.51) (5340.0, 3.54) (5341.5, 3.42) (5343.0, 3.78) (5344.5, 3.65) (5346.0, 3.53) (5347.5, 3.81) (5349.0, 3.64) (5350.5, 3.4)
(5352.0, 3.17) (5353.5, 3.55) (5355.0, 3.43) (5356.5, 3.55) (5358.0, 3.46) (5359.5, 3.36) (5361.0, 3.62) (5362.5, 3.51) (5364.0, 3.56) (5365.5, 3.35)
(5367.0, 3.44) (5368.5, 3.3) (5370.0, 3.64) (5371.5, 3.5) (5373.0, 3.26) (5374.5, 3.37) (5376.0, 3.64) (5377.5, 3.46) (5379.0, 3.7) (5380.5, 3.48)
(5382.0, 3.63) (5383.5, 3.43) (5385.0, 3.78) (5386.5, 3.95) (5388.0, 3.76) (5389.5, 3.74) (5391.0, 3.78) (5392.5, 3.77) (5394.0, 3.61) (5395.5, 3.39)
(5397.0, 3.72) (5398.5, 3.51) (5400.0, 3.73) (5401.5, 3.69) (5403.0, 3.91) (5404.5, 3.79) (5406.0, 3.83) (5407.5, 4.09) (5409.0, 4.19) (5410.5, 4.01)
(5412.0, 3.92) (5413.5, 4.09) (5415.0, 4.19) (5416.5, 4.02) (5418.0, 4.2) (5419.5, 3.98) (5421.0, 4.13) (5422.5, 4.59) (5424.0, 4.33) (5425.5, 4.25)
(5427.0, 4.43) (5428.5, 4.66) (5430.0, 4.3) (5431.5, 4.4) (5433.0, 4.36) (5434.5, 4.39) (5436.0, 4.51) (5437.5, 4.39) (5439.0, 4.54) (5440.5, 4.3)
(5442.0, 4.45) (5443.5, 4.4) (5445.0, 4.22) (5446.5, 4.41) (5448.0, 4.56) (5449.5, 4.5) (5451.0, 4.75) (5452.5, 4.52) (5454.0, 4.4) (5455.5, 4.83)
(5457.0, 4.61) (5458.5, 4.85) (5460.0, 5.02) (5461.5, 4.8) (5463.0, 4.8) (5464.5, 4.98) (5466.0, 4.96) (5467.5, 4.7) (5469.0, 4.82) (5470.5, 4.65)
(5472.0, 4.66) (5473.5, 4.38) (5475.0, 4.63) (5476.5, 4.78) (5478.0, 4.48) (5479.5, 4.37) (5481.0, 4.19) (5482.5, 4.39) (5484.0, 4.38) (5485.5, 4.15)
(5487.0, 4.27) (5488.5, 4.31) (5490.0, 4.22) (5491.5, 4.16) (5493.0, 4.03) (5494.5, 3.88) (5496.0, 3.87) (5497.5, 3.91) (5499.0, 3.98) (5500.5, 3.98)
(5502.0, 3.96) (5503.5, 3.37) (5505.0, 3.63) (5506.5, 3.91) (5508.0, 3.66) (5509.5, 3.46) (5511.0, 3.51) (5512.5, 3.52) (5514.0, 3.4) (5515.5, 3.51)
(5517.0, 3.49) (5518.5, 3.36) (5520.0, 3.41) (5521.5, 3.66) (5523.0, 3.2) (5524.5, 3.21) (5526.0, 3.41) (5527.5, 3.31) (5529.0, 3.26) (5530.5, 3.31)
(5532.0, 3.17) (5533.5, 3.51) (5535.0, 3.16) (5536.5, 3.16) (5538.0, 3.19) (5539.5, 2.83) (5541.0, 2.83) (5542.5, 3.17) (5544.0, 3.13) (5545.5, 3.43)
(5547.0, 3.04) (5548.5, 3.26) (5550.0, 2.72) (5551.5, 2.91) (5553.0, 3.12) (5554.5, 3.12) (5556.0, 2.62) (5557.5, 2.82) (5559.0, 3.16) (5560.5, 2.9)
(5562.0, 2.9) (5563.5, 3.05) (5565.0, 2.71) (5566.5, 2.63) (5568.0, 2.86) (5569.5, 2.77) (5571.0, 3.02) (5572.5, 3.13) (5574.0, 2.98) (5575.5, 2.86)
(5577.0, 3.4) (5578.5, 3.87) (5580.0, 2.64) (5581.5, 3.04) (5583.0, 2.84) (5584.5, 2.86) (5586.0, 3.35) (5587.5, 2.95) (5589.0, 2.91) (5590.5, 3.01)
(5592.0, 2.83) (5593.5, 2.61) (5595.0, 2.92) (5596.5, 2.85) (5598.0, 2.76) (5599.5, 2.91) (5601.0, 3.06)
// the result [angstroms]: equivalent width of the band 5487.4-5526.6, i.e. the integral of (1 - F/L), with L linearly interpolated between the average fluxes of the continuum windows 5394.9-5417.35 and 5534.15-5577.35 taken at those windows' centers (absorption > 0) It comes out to -4.9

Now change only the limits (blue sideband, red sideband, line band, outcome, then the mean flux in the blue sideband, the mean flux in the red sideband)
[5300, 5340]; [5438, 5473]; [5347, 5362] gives 1.14 angstroms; 3.49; 4.64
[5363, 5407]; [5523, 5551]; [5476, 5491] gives -4.59 angstroms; 3.61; 3.17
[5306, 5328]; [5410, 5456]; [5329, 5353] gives 0.87 angstroms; 3.5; 4.36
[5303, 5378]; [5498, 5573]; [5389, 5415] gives -3.10 angstroms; 3.5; 3.24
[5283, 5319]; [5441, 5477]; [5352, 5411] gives 6.09 angstroms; 3.4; 4.65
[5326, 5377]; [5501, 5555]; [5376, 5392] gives -0.91 angstroms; 3.51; 3.32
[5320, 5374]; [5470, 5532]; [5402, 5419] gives -1.68 angstroms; 3.5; 3.87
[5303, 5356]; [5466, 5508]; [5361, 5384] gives 1.33 angstroms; 3.51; 4.23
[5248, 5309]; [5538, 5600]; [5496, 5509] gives -3.26 angstroms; 3.25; 2.97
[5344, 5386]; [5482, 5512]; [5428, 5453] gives -4.59 angstroms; 3.51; 3.94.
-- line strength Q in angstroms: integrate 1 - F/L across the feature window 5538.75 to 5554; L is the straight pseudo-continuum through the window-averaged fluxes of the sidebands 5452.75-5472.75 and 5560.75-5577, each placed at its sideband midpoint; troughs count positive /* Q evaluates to 1.2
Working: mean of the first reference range 4.77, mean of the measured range 3.05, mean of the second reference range 2.91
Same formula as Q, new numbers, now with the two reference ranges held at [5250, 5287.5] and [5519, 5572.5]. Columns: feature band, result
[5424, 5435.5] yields -4.6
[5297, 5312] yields -1.2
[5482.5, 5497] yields -4.9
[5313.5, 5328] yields -1.6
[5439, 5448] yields -3.6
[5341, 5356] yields -1.8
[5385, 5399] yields -2.5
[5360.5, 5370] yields -0.9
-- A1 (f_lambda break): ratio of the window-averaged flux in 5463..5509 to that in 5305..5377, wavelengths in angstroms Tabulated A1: 1.22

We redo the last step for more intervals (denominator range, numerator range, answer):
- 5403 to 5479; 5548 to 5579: 0.67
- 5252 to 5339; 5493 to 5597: 0.96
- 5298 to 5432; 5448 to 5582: 1.01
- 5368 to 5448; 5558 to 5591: 0.75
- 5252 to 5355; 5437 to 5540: 1.20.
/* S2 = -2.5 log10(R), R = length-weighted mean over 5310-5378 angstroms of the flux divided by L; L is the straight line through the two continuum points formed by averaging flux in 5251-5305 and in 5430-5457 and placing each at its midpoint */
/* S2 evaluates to 0.07 mag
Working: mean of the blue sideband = 3.25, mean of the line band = 3.51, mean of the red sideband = 4.47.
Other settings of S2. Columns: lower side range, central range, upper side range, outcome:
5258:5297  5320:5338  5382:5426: -0.01 mag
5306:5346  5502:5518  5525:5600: -0.14 mag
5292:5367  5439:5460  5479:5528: -0.22 mag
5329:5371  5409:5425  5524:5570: -0.23 mag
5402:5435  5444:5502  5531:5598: -0.19 mag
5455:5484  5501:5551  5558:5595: 0.13 mag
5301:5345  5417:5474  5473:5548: -0.24 mag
